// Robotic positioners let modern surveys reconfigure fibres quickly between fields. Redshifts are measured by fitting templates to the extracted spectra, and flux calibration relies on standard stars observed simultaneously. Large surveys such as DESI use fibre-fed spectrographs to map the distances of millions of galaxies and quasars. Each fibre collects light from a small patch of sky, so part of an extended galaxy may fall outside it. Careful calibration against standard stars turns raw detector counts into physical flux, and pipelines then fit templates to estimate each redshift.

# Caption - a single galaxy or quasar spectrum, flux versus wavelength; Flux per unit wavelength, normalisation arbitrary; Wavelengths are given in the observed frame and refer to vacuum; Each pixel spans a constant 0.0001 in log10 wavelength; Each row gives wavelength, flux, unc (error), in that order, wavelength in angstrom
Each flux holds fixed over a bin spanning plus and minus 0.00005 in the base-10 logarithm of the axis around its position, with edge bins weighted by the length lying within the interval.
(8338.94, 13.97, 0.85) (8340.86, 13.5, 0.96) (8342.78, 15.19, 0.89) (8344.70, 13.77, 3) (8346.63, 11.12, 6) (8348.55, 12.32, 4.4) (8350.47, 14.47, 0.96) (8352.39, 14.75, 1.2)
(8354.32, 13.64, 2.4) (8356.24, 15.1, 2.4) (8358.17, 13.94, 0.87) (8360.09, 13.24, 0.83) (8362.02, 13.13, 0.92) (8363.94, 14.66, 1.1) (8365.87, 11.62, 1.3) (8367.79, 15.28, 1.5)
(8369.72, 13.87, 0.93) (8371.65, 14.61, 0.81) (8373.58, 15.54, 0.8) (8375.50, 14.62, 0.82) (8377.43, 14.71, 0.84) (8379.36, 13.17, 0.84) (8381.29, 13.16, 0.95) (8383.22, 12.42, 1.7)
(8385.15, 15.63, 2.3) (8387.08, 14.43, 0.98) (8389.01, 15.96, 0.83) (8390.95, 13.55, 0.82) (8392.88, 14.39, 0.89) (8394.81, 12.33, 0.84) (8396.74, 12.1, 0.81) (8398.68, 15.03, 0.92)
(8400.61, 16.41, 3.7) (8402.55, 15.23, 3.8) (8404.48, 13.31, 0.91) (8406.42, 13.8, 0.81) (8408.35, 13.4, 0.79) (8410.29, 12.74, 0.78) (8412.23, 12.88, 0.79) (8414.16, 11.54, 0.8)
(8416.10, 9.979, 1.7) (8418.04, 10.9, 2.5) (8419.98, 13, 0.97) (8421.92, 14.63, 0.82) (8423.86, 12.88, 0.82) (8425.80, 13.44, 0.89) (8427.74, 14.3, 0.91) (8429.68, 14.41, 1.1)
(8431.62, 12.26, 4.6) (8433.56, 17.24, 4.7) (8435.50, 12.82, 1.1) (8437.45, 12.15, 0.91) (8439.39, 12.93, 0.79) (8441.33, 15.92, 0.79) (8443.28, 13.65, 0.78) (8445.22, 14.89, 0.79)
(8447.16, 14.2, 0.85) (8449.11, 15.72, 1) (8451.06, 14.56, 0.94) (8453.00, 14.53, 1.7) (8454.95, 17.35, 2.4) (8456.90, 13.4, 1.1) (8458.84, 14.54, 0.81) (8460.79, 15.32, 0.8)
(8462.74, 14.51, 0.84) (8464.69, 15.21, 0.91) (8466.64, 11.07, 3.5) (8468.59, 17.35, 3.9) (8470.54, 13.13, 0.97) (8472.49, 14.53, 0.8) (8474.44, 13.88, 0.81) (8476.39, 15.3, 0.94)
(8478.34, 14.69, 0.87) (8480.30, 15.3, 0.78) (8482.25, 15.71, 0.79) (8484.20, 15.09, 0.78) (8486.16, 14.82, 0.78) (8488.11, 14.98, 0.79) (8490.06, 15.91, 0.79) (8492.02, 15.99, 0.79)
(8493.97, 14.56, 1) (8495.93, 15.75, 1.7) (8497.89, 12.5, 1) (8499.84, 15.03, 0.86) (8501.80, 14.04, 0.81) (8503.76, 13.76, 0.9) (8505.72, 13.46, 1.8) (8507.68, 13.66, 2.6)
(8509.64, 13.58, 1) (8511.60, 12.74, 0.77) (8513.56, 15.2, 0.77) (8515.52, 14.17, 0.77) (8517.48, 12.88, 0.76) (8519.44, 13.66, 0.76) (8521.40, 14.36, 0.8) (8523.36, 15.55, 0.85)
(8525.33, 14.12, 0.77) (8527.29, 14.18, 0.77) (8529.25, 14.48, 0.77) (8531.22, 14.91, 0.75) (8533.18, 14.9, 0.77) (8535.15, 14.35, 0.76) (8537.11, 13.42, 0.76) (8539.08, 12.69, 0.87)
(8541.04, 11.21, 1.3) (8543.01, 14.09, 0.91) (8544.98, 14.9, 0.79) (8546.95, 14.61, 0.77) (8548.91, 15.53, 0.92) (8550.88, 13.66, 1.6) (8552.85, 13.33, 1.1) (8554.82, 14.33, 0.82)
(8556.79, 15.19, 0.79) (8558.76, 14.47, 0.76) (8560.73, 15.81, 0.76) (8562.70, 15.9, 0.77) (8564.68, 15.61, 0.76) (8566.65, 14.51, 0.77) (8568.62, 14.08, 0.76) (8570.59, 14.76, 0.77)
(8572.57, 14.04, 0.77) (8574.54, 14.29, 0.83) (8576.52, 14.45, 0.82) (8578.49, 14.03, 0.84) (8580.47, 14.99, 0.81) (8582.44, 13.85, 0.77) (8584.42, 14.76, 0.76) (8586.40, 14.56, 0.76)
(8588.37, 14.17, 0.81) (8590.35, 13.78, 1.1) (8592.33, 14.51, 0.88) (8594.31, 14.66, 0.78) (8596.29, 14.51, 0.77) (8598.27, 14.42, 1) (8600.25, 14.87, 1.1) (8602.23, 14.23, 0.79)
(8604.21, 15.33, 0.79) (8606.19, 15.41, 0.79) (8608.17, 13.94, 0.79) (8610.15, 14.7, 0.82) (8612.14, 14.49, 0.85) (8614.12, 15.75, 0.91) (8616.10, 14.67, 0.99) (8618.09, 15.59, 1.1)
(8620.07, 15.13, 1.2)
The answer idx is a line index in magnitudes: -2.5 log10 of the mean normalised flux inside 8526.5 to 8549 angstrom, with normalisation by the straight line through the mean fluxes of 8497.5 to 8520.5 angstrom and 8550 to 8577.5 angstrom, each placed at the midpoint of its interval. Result 0.011 mag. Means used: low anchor 13.8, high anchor 14.6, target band 14.1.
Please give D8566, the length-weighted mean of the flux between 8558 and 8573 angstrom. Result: 14.9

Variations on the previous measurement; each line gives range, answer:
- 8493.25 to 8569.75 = 14.2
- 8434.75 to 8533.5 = 14.5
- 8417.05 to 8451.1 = 13.9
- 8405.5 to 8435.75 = 13.1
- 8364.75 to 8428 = 13.7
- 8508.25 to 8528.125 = 14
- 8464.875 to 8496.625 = 14.9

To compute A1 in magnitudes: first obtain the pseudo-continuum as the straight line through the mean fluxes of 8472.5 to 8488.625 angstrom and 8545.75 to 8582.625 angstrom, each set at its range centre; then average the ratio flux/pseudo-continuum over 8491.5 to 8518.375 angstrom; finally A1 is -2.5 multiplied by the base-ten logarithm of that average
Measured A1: 0.059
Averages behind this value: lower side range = 14.9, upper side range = 14.6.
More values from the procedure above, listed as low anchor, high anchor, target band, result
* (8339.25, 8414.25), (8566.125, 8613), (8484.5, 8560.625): 0.00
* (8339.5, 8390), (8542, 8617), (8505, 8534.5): 0.02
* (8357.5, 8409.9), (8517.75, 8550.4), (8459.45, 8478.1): -0.03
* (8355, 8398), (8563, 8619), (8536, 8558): 0.04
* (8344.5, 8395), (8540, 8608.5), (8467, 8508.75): -0.03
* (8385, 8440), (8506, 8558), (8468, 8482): -0.08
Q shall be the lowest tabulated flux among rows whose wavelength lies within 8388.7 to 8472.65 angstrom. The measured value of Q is 9.979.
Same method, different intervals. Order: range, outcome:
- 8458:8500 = 11.07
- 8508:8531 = 12.74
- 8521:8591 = 11.21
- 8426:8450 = 12.15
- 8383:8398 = 12.1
